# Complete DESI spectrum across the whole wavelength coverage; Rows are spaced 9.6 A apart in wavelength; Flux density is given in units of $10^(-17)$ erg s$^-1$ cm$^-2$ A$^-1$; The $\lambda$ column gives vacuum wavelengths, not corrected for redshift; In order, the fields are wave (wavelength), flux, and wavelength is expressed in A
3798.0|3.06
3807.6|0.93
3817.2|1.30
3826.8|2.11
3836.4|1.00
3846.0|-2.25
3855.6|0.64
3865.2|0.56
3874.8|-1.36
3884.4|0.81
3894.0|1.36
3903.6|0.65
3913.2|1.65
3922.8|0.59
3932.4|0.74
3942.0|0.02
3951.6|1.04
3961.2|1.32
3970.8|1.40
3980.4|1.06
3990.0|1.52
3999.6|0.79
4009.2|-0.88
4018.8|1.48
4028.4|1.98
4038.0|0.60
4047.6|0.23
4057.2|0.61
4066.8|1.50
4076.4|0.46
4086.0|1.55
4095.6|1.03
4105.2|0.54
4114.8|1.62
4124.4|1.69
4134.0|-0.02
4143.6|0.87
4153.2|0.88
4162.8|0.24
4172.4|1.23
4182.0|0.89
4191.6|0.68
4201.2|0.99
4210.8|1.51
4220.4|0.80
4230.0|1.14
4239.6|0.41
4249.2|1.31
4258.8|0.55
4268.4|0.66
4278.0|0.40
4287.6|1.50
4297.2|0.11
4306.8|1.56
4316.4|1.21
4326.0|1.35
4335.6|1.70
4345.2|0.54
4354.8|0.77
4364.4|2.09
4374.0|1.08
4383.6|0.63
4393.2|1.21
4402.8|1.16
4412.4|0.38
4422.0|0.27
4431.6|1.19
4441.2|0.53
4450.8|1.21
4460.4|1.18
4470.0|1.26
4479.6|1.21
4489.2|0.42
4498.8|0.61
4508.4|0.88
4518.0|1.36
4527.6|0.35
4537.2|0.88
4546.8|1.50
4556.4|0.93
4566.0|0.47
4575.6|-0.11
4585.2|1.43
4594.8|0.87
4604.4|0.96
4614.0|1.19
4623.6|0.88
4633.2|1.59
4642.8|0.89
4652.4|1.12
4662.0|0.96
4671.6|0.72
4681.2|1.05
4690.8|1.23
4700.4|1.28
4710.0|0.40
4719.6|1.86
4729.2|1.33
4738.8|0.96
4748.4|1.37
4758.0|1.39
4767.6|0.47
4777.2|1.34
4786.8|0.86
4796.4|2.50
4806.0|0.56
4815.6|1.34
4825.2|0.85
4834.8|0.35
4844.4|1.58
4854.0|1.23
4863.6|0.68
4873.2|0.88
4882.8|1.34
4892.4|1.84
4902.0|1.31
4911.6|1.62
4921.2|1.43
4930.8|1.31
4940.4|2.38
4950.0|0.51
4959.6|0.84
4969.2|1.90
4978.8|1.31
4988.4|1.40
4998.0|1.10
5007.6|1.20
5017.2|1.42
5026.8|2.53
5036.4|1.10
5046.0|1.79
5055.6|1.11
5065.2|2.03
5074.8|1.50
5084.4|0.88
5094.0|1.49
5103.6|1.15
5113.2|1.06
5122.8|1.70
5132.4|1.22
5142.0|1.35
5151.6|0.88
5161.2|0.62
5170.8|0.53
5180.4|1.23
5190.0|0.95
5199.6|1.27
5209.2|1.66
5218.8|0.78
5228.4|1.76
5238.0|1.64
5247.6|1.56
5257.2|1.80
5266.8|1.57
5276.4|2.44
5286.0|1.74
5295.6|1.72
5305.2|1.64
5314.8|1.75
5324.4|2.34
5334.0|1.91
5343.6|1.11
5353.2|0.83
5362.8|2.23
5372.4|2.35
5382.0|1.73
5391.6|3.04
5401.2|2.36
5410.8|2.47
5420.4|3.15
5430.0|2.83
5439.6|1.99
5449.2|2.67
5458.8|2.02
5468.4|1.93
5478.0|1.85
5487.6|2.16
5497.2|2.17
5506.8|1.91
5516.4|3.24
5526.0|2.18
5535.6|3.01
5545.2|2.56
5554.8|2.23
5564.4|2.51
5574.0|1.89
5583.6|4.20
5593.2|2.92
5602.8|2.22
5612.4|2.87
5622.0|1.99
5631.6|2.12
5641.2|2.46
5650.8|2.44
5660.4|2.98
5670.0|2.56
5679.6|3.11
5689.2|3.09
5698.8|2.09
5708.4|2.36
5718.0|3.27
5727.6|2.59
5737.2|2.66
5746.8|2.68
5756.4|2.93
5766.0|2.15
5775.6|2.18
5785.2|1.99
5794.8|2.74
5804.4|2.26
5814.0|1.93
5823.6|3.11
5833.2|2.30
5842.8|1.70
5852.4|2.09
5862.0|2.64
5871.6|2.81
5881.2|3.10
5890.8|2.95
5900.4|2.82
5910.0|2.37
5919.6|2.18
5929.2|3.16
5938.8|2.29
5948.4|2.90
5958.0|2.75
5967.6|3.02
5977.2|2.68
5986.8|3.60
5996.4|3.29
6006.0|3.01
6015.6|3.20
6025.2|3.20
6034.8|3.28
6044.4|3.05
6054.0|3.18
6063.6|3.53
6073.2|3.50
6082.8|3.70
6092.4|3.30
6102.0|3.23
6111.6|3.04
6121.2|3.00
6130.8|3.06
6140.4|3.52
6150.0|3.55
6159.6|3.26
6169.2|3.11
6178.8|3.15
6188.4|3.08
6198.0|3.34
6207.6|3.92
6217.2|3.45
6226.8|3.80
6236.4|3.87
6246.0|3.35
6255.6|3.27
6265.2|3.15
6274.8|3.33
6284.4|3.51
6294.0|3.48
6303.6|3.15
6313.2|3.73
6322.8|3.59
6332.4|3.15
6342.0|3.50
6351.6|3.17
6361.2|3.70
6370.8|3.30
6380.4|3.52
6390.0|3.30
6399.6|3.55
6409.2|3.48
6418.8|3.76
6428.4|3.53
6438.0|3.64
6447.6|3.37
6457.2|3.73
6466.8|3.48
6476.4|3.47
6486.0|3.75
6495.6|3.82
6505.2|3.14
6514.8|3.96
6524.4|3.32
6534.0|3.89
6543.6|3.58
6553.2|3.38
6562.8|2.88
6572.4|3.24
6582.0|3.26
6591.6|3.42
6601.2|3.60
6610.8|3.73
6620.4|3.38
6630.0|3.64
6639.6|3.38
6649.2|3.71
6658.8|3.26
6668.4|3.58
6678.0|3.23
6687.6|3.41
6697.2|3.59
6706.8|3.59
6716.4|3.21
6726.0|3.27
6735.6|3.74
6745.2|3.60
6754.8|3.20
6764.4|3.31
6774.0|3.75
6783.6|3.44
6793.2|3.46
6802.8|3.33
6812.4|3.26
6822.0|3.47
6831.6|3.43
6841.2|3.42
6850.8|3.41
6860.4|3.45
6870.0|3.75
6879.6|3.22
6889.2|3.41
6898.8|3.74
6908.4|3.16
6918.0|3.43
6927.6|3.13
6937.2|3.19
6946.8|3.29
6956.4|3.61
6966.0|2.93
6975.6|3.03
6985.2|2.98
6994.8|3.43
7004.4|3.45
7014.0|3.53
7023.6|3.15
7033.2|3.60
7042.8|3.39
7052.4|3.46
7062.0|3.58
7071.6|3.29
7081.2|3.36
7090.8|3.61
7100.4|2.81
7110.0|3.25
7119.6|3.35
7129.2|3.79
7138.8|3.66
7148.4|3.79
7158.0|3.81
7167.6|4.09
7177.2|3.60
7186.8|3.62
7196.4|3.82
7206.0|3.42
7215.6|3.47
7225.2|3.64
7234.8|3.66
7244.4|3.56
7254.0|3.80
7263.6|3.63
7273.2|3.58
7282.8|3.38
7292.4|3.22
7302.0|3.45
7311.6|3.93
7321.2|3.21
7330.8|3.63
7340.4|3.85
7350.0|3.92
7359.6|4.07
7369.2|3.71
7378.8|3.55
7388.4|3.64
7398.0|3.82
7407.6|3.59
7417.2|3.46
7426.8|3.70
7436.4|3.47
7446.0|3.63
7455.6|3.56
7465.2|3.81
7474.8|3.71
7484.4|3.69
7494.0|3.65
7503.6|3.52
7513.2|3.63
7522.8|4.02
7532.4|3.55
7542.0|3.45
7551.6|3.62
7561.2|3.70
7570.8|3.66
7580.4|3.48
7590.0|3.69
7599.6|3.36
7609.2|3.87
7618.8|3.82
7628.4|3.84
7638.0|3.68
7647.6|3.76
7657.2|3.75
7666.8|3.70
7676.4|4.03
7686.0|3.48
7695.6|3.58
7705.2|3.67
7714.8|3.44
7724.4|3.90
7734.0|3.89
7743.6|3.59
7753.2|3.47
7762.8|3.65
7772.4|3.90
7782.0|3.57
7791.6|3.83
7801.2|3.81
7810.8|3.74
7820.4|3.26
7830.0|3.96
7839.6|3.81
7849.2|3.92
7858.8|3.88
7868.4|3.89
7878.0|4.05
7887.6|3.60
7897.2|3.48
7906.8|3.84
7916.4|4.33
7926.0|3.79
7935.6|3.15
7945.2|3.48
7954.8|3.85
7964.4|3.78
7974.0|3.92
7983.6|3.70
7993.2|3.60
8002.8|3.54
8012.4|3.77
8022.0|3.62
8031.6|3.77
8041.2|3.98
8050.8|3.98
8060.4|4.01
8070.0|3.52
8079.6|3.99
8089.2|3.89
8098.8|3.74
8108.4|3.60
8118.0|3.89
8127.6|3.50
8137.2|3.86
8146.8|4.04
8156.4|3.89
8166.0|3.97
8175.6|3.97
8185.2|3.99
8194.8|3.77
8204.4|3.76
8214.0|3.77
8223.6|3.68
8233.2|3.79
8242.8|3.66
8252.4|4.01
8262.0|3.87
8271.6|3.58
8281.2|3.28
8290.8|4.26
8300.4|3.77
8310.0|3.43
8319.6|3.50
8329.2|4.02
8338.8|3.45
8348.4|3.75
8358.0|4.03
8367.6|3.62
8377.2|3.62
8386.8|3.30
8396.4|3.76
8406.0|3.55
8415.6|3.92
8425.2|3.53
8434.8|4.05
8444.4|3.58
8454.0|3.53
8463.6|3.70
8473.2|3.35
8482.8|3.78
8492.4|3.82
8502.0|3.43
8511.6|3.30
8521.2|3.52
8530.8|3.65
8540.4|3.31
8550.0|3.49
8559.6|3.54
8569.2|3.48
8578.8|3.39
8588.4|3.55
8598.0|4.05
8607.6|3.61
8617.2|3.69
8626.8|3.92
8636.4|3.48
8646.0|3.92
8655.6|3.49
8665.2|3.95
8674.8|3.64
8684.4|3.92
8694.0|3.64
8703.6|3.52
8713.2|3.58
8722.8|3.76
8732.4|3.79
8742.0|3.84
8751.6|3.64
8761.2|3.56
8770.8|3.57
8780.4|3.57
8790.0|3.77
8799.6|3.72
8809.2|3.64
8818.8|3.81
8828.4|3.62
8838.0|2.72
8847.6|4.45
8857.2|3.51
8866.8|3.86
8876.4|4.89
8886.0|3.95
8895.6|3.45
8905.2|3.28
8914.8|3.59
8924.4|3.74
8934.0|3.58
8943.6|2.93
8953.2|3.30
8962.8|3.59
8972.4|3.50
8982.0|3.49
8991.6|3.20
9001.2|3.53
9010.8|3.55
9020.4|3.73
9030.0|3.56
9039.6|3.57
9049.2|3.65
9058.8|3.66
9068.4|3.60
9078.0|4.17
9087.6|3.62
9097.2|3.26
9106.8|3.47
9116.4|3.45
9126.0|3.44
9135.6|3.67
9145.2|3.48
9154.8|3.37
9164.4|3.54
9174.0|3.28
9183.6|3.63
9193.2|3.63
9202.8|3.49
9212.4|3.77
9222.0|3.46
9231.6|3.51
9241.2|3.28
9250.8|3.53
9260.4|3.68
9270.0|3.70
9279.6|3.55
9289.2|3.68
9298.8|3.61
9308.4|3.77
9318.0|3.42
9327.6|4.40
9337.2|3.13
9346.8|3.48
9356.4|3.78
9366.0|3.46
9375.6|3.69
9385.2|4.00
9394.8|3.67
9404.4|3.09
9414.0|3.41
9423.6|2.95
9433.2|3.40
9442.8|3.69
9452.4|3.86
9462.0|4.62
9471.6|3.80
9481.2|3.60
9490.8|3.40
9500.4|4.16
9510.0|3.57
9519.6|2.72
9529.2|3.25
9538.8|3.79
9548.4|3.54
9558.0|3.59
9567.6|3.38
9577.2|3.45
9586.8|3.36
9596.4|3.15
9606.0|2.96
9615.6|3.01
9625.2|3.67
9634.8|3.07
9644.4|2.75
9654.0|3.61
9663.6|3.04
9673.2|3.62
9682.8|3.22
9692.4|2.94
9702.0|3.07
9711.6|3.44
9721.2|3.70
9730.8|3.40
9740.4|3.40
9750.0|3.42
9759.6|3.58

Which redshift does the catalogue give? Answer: 0.348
